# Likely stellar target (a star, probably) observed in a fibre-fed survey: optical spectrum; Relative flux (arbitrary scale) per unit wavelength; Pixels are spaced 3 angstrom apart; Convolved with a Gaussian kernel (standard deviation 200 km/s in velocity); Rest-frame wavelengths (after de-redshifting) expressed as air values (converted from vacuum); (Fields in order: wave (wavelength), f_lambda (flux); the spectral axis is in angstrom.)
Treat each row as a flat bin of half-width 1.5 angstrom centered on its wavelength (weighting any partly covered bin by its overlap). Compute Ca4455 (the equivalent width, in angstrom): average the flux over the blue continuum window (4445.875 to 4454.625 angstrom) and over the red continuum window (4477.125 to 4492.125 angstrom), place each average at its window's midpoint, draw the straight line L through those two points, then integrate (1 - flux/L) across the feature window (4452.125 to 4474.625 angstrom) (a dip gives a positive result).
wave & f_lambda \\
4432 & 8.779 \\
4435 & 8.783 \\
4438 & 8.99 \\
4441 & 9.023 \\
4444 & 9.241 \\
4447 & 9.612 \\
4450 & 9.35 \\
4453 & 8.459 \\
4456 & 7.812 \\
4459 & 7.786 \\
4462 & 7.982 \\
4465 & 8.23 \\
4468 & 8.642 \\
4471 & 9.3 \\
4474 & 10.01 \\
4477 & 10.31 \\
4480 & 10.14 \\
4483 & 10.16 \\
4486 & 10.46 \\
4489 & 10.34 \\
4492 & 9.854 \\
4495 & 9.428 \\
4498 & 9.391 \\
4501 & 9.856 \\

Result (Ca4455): 2.52 angstrom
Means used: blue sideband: 9.1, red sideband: 10.2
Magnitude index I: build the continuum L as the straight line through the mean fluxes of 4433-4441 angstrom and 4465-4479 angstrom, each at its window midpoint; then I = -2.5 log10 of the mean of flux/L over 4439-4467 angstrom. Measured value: 0.06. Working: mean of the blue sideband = 8.91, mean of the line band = 8.62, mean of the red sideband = 9.44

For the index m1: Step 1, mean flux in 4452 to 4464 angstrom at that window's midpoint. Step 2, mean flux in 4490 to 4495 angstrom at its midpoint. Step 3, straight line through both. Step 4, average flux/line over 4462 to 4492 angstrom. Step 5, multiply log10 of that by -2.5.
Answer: -0.077 mag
